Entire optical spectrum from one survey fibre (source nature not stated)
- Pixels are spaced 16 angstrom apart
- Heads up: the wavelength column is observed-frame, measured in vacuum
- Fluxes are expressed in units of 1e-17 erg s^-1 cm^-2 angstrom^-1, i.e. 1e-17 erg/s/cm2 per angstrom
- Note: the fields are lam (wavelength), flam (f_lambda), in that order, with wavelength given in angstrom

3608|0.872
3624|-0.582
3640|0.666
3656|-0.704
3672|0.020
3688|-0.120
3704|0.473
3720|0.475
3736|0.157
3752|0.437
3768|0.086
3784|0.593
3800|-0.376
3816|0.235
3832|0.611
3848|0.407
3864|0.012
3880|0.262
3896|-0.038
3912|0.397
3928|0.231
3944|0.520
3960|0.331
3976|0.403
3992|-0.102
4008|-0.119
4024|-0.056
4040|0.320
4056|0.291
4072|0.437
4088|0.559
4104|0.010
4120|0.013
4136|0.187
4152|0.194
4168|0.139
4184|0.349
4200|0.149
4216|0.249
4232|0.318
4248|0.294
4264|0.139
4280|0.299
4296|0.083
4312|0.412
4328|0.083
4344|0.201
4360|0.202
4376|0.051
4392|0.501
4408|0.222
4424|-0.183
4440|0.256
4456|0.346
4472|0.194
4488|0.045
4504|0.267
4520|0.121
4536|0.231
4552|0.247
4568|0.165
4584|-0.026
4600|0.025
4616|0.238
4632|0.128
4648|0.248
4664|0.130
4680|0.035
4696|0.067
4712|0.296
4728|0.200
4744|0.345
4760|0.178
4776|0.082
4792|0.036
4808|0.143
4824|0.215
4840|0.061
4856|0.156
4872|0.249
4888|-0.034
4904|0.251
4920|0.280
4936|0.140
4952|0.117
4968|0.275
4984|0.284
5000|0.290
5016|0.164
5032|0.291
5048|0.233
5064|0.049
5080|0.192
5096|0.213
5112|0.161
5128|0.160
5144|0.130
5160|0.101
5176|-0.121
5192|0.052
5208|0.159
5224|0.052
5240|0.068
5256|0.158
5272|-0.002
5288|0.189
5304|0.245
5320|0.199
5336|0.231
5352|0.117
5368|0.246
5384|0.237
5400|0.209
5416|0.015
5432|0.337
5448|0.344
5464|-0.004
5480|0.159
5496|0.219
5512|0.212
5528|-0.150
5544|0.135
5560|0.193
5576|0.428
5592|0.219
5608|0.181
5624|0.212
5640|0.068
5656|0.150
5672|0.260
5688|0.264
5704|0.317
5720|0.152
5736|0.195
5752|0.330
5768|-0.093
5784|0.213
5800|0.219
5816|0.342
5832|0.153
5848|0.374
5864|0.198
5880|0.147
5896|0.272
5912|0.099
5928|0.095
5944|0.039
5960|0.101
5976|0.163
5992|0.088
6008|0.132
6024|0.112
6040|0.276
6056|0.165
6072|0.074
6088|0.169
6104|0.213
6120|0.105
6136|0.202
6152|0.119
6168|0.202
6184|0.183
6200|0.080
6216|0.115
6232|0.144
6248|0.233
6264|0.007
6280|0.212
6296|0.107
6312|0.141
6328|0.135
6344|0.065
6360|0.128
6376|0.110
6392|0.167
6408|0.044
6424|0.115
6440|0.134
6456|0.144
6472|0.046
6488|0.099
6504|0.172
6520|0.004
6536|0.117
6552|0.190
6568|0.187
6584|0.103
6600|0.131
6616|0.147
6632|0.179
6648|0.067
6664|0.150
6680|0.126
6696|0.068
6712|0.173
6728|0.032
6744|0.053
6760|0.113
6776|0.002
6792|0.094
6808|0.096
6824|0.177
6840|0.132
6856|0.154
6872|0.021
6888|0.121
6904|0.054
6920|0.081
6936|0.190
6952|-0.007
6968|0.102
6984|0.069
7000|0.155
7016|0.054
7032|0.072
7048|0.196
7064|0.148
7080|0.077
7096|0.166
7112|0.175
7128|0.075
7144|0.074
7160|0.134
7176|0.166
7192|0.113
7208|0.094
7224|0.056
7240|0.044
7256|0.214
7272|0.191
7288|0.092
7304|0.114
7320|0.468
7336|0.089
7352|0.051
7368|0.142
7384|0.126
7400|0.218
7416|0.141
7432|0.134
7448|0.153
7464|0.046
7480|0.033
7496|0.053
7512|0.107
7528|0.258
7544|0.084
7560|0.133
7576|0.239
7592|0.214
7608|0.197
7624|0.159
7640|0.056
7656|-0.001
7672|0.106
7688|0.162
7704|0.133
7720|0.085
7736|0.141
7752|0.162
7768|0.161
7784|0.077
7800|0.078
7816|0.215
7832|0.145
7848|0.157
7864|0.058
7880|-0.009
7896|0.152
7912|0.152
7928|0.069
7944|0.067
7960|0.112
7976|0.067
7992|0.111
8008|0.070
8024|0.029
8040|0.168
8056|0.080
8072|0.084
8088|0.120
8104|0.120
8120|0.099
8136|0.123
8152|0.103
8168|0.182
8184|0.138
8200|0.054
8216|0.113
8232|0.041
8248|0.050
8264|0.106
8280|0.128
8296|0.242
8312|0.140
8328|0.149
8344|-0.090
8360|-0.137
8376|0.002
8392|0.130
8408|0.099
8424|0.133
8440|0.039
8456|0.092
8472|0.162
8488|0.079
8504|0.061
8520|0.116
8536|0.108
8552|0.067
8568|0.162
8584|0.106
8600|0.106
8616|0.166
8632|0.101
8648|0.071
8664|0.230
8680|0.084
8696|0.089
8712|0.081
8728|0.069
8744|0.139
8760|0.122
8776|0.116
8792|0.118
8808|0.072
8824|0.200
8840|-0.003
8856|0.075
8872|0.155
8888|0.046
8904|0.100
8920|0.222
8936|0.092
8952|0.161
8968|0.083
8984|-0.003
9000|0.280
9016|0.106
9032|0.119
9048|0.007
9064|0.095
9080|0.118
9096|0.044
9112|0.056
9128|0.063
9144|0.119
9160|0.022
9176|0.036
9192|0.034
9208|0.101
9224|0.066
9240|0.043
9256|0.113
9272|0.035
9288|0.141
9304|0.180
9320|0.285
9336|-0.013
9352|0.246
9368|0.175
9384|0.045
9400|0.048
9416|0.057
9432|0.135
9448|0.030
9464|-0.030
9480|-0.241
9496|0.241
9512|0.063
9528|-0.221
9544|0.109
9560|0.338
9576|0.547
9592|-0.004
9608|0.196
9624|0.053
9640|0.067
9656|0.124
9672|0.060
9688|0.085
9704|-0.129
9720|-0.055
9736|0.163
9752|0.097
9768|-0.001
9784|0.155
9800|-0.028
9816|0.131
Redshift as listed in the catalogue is 0.96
